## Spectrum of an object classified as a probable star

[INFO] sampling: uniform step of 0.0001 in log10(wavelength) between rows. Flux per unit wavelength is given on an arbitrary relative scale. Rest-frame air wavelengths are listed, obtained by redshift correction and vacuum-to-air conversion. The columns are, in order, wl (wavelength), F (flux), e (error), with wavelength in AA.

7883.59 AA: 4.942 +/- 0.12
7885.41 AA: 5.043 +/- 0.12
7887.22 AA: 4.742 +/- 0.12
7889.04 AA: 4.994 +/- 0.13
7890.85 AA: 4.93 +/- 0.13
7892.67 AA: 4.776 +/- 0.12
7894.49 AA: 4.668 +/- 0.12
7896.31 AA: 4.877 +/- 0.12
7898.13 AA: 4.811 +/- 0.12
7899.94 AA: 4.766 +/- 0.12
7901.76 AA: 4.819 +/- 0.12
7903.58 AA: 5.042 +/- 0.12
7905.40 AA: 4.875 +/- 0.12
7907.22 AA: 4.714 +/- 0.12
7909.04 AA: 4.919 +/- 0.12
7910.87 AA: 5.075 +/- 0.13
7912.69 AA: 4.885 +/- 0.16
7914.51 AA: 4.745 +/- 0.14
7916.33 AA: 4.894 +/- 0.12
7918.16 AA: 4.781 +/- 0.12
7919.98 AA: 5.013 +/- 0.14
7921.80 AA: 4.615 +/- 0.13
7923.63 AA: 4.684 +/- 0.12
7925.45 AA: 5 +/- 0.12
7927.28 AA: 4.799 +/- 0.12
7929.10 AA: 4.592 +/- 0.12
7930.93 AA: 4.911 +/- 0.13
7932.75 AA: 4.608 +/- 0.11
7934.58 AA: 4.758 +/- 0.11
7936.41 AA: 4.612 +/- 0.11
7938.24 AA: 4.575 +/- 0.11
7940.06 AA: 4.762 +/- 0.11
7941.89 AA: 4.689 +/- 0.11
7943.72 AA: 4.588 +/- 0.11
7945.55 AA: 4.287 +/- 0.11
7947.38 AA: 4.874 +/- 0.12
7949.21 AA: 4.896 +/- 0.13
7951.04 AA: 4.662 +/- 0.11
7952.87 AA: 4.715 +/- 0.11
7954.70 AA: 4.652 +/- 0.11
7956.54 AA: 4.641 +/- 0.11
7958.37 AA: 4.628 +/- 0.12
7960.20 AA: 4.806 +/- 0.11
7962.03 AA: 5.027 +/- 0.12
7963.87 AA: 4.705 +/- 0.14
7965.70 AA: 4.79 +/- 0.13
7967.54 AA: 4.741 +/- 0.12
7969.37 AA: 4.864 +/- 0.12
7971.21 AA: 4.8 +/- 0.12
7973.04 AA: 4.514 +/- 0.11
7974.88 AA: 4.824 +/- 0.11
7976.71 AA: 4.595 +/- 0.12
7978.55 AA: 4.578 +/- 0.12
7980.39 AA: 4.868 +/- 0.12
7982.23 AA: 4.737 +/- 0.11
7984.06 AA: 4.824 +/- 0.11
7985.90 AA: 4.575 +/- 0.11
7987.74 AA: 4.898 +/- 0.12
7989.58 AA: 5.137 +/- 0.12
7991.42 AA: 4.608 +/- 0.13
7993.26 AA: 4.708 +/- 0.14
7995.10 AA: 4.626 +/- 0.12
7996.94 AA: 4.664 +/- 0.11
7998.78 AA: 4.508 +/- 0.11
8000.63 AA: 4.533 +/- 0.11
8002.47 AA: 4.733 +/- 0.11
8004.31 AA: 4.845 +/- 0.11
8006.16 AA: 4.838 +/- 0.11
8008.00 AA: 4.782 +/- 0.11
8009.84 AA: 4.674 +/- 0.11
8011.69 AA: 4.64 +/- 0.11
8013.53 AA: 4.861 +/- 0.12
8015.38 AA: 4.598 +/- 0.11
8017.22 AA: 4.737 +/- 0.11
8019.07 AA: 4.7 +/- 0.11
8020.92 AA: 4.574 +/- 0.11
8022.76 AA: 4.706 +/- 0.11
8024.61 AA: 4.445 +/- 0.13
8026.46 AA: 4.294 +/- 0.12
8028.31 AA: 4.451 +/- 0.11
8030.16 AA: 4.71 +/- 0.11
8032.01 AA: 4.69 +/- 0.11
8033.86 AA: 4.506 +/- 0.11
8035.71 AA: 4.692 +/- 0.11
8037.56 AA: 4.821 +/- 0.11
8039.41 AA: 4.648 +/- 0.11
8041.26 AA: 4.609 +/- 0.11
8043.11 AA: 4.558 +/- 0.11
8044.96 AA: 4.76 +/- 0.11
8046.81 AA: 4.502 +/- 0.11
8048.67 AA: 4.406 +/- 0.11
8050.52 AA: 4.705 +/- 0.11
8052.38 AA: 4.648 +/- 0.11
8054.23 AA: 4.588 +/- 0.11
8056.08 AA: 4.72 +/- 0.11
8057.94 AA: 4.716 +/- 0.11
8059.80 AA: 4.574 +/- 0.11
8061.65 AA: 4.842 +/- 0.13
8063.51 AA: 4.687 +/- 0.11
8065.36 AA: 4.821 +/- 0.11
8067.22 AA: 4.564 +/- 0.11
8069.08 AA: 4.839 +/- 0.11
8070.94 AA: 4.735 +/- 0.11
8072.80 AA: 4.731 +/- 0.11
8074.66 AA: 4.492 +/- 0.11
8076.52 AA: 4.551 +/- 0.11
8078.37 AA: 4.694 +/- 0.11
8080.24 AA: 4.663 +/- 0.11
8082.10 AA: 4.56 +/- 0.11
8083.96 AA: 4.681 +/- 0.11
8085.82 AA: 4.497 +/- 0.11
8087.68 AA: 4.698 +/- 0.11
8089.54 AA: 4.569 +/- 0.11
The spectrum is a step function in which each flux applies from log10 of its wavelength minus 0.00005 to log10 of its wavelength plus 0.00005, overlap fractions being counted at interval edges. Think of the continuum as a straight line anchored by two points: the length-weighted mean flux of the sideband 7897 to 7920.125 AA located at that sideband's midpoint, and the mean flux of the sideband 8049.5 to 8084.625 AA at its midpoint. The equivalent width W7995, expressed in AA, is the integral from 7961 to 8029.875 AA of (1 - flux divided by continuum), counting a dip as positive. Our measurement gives 0.8 AA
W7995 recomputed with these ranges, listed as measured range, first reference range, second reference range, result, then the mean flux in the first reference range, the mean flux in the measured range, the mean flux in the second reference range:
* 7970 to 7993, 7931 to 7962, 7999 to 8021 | -0.23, 4.69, 4.75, 4.71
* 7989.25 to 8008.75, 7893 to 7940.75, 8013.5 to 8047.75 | -0.19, 4.8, 4.71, 4.62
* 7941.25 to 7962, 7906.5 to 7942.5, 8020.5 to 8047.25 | 0.20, 4.78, 4.69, 4.6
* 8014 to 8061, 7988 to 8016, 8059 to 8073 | 1.05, 4.72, 4.62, 4.73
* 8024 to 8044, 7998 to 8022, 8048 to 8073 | 0.44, 4.7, 4.59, 4.69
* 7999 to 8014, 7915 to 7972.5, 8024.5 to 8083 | -0.14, 4.74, 4.72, 4.63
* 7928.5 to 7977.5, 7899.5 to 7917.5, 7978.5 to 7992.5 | 1.17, 4.87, 4.71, 4.79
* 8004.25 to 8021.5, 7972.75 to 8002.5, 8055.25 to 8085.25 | -0.10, 4.7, 4.72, 4.68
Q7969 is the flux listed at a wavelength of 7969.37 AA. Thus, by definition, 4.864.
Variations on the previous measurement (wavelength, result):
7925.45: 5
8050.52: 4.705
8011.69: 4.64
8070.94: 4.735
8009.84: 4.674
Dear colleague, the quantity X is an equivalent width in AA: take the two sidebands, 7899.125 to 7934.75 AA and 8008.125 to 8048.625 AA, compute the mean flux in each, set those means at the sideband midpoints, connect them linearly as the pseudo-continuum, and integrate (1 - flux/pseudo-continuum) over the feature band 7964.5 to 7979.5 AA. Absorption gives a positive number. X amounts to 0.0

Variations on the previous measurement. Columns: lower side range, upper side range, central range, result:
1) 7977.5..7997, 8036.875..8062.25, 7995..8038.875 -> 0.46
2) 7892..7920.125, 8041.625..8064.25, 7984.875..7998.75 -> -0.01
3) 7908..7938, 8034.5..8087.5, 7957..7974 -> -0.02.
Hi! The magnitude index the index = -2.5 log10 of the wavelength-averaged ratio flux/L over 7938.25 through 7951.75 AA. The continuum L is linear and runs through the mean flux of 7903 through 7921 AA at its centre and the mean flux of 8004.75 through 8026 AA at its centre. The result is 0.03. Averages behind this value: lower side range 4.89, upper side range 4.68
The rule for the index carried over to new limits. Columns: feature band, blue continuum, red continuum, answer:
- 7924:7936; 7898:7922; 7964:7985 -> 0.01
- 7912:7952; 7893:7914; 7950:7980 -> 0.01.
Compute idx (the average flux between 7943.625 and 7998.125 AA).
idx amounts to 4.73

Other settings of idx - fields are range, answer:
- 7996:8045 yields 4.65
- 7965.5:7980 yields 4.71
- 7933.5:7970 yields 4.71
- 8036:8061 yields 4.64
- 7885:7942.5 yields 4.81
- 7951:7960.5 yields 4.68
